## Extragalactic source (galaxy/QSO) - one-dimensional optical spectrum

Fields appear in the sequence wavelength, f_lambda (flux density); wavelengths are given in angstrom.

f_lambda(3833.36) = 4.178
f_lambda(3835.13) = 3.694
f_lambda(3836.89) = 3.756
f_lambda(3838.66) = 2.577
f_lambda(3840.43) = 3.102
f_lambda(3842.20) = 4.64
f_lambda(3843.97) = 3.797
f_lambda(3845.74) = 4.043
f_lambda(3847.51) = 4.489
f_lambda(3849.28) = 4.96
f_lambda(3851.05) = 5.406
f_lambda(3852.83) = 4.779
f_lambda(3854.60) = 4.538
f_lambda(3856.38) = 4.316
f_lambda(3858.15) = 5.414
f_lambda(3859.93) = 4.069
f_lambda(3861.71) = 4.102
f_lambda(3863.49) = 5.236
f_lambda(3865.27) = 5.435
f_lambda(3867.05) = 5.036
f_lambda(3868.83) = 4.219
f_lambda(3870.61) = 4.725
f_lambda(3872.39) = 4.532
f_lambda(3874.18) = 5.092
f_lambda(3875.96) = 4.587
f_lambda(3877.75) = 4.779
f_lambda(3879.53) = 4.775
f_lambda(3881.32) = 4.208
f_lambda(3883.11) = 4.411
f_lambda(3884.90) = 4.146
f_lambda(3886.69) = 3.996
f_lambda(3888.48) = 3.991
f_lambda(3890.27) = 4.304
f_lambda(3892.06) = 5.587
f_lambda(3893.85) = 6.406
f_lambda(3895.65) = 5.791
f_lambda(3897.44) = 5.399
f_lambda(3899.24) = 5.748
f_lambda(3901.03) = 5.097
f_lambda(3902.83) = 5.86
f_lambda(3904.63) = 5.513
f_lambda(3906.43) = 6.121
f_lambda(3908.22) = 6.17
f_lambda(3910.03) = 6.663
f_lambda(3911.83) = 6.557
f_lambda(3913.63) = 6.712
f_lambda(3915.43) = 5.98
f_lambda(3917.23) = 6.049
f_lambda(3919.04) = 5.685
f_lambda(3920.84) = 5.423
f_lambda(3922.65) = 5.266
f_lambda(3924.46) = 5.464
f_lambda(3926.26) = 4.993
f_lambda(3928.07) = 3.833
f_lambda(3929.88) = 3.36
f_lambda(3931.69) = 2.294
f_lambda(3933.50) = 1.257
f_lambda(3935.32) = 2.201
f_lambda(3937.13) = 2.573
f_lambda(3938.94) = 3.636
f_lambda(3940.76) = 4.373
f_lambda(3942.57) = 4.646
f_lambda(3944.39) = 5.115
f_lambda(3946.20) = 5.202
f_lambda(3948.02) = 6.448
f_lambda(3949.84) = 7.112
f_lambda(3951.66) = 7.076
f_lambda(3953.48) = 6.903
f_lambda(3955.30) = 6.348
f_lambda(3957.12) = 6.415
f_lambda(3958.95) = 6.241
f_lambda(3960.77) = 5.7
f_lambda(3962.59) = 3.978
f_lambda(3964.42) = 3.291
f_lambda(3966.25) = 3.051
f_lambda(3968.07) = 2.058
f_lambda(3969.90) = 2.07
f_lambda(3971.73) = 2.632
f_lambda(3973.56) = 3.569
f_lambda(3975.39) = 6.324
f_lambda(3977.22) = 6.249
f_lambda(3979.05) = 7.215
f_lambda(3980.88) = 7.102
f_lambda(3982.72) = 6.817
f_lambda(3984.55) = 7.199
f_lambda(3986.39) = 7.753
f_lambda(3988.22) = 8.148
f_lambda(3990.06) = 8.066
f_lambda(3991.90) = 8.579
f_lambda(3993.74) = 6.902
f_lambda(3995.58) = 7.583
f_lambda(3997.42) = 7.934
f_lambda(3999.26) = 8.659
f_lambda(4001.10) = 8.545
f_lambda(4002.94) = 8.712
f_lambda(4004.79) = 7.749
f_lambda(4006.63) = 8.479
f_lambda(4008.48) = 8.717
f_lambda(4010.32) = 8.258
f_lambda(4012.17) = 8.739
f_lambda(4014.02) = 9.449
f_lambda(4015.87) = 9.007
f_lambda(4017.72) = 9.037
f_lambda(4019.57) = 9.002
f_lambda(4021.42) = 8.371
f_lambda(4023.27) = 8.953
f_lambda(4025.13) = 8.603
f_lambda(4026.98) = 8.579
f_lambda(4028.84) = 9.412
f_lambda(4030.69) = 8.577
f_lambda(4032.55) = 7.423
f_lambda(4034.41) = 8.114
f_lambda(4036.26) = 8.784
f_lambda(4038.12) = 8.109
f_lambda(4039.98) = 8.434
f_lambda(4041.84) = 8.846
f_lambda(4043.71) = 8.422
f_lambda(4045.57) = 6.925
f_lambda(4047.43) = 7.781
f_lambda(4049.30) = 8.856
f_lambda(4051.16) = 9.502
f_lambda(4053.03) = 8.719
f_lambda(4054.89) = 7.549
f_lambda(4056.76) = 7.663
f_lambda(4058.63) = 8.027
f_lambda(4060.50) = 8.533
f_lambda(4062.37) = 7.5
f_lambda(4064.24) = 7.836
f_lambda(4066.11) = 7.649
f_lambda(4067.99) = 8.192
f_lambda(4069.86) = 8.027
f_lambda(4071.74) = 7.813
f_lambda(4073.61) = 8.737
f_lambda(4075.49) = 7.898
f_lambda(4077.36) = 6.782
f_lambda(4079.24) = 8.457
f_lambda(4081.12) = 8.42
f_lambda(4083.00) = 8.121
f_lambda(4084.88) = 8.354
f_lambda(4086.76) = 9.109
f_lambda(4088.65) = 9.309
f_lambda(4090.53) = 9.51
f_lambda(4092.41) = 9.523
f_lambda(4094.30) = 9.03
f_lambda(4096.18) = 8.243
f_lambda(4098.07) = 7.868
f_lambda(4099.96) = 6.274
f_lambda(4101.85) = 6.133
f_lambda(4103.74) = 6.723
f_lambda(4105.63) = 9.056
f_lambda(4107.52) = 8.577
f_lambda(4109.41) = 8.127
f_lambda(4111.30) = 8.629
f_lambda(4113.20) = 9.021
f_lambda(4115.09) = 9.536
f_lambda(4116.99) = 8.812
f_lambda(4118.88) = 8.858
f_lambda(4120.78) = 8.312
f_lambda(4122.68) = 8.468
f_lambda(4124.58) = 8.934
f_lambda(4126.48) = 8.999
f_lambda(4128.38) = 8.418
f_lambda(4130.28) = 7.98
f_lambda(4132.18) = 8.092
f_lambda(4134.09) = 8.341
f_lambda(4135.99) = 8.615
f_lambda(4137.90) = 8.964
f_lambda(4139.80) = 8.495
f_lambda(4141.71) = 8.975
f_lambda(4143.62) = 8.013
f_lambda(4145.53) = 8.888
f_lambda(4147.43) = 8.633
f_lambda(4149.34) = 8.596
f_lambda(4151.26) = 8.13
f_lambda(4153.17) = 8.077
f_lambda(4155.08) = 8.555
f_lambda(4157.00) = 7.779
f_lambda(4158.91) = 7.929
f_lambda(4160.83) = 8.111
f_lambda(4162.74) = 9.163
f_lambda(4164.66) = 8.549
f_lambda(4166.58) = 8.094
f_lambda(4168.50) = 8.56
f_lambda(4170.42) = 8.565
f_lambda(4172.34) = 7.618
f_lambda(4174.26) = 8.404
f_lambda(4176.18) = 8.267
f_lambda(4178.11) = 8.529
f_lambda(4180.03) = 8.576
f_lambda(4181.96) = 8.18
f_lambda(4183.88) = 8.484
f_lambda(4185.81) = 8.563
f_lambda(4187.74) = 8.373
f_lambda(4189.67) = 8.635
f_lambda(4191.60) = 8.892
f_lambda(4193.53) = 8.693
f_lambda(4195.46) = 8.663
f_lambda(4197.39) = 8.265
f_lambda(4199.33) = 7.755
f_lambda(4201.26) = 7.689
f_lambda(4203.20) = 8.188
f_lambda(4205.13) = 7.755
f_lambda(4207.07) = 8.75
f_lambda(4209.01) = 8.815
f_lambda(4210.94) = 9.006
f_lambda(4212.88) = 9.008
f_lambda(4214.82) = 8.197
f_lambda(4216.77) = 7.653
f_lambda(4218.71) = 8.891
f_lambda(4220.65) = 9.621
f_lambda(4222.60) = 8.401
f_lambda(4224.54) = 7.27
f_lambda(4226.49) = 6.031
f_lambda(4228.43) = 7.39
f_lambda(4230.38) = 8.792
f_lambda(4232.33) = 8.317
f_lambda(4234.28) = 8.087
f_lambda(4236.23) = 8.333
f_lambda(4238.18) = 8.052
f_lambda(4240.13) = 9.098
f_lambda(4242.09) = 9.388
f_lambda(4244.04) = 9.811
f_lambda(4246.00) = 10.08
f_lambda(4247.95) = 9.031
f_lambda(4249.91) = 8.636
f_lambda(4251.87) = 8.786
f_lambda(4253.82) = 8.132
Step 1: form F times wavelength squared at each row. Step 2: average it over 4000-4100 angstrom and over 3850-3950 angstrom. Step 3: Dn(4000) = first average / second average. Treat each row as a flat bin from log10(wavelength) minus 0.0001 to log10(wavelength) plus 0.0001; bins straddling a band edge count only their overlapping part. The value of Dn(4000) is 1.85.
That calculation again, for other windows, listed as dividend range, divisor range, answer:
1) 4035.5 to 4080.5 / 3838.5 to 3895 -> 1.95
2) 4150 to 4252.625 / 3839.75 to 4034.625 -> 1.64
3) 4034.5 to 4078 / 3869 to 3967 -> 1.73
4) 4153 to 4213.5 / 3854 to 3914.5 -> 1.90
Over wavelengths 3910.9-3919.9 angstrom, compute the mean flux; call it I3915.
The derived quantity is 6.2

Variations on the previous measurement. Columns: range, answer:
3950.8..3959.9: 6.59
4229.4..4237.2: 8.38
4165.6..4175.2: 8.25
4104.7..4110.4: 8.59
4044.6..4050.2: 7.85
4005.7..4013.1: 8.55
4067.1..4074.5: 8.19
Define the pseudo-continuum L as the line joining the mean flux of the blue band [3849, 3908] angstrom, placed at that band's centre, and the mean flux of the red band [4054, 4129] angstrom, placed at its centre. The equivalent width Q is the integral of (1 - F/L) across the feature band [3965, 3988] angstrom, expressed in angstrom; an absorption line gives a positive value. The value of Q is 4.5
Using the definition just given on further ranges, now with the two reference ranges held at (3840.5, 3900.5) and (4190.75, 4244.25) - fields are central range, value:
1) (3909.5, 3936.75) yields 2.8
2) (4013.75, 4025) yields -4.7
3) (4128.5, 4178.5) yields -4.5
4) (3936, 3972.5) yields 5.6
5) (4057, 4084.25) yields -4.7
